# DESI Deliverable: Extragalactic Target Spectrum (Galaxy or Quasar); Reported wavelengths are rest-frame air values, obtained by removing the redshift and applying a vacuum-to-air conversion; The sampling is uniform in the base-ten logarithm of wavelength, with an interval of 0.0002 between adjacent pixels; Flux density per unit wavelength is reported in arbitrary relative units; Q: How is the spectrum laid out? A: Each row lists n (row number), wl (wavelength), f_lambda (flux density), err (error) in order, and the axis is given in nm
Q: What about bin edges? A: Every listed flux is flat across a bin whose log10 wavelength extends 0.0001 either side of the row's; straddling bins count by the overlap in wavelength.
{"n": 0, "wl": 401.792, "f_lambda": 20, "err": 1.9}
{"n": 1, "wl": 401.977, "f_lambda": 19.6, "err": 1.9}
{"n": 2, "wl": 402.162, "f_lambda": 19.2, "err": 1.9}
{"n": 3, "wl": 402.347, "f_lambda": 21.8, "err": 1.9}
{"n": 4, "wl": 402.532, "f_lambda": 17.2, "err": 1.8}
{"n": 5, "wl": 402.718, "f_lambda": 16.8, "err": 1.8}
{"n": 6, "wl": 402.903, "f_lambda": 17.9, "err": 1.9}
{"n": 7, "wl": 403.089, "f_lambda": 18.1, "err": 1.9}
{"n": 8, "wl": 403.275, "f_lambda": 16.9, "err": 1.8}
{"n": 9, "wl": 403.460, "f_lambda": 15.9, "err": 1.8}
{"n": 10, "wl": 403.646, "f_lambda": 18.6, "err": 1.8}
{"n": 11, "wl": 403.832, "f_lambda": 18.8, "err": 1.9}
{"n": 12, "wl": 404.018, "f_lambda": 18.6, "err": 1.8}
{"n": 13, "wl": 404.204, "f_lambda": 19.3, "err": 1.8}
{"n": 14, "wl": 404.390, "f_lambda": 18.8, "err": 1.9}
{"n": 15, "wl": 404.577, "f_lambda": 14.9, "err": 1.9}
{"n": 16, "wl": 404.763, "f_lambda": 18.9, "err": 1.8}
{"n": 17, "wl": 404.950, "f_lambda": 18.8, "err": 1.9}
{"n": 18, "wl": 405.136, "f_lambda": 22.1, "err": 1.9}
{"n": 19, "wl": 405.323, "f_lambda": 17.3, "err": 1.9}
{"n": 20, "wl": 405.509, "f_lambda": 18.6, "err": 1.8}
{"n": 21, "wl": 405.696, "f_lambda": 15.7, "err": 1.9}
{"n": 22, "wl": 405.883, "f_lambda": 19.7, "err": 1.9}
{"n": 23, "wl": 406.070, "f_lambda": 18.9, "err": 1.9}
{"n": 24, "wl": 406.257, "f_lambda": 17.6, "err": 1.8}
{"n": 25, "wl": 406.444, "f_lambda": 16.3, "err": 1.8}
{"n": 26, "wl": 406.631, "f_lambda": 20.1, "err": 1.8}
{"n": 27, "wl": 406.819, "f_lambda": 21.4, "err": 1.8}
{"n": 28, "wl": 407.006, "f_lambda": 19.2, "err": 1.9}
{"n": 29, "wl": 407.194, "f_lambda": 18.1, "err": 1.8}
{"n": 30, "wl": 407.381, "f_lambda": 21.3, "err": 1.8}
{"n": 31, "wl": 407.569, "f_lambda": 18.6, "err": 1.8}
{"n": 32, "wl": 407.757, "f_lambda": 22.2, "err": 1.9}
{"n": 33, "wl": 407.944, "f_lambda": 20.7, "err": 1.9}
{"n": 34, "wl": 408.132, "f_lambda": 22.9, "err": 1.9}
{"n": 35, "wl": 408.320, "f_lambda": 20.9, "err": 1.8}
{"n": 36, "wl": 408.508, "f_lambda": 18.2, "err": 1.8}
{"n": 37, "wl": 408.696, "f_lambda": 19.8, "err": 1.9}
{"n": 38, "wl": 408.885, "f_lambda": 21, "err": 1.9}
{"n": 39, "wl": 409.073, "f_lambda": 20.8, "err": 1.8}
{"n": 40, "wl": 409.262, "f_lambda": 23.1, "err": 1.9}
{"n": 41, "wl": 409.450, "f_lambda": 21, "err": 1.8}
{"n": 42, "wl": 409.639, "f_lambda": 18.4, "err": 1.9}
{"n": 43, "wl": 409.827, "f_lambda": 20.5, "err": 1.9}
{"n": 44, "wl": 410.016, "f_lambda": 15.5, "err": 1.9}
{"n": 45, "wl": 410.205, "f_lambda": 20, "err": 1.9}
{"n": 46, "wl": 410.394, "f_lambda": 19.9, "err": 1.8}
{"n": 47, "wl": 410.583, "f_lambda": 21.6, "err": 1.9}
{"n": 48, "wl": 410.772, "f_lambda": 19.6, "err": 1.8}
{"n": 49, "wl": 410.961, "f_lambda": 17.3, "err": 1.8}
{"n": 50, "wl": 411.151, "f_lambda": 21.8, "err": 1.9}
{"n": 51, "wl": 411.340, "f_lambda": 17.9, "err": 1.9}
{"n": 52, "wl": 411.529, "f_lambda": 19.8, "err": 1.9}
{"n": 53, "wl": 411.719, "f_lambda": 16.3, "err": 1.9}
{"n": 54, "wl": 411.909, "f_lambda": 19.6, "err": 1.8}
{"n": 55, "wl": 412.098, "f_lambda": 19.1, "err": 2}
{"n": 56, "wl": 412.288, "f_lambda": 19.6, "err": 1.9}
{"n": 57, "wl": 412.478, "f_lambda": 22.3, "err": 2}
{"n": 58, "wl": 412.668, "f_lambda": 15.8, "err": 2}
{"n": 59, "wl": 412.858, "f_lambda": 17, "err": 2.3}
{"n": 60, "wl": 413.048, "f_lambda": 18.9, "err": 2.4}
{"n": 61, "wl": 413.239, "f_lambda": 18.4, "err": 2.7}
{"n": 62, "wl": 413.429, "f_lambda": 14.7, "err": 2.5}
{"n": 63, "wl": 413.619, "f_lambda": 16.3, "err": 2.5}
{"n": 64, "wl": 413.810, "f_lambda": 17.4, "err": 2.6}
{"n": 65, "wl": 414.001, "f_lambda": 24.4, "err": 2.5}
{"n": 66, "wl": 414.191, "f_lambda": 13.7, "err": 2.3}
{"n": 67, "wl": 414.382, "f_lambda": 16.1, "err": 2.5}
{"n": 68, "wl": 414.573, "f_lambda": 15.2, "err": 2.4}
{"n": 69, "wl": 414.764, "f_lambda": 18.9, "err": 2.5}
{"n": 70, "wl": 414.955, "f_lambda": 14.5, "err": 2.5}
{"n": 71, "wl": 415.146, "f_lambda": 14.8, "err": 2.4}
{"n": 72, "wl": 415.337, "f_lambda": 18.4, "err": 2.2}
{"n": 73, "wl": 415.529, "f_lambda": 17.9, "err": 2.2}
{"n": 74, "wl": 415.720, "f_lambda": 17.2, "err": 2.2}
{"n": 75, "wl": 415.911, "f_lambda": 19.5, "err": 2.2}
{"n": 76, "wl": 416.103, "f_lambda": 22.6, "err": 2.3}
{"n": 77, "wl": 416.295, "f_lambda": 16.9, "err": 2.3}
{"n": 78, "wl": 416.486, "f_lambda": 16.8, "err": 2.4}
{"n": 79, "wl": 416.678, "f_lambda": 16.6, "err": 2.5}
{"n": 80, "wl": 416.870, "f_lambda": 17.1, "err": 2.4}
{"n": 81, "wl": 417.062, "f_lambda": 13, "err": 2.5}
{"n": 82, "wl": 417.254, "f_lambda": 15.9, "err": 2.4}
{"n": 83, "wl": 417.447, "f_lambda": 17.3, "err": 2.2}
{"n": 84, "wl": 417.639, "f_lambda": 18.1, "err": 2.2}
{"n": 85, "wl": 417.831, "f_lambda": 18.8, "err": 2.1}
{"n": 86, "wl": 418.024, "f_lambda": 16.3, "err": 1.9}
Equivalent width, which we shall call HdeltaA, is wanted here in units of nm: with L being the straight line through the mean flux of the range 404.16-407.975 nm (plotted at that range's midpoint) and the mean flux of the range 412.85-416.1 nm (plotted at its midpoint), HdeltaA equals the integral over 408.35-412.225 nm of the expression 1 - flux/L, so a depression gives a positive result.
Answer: -0.30 nm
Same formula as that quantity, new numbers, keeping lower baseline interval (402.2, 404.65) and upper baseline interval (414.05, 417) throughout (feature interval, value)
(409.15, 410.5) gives -0.17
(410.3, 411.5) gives -0.15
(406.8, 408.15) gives -0.20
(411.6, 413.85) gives -0.08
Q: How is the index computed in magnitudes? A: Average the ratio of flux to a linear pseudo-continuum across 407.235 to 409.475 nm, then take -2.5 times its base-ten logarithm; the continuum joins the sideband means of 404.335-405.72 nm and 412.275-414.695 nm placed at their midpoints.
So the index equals -0.16 mag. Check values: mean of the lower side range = 18.2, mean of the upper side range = 17.6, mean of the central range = 20.8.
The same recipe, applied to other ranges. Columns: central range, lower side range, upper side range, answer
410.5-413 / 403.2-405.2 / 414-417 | -0.085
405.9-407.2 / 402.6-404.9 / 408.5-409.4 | 0.030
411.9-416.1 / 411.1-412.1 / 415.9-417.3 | 0.021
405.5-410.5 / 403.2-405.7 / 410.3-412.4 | -0.050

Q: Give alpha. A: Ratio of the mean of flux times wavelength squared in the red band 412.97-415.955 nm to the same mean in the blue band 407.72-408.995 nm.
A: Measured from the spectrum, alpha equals 0.9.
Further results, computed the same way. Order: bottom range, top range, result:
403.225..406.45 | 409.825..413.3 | 1.08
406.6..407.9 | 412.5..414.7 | 0.88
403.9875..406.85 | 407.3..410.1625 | 1.12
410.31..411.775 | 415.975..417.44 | 0.91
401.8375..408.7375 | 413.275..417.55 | 0.95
